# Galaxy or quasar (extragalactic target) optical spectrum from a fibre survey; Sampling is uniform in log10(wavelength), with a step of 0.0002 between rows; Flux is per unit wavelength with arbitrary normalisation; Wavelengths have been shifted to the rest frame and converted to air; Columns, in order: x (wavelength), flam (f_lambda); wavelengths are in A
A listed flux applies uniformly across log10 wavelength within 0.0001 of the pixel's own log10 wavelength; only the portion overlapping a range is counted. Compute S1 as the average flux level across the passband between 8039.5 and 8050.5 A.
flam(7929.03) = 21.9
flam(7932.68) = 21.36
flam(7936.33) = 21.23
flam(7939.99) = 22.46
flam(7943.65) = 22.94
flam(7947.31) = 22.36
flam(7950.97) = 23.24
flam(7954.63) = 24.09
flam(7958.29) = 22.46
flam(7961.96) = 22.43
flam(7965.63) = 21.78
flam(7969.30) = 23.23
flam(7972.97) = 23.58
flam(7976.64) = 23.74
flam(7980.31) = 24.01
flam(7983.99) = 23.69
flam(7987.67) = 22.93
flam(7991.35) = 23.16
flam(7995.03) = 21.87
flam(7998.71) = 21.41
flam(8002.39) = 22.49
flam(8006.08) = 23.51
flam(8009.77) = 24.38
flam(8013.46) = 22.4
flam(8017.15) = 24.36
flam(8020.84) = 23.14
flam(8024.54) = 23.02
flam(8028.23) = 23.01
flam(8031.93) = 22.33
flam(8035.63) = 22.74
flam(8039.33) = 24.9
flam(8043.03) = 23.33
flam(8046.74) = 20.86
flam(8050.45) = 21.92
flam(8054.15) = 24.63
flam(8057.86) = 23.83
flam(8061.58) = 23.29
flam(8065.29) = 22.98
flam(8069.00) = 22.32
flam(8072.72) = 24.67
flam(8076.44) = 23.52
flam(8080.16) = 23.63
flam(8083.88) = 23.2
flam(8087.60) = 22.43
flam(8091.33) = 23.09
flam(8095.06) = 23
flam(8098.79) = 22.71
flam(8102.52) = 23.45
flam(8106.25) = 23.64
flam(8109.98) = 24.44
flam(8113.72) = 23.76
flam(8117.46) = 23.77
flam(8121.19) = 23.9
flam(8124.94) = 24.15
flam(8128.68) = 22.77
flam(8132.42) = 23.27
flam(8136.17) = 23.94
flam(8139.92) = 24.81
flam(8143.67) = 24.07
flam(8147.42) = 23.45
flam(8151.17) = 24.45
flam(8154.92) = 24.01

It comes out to 22.5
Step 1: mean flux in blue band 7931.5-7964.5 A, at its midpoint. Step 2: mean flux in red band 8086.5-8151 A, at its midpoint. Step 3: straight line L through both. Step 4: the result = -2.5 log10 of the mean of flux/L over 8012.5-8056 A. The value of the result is 0.000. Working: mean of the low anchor 22.5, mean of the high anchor 23.6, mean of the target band 23.1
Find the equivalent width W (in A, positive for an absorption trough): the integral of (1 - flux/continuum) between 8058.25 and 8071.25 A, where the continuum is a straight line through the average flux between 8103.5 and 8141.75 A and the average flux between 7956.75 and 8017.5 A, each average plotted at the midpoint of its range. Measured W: 0.2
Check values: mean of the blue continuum 23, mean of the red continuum 23.8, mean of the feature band 23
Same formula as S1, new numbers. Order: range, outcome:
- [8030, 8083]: 23.2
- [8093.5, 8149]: 23.7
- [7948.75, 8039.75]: 23.1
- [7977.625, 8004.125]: 22.8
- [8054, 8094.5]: 23.3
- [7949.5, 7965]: 23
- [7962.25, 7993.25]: 23.2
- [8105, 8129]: 23.8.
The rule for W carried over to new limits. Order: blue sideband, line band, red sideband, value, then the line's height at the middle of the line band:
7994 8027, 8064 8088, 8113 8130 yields 0.10 A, 23.4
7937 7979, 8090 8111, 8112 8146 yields 0.28 A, 23.7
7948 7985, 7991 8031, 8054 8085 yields 0.64 A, 23.3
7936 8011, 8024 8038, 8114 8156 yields 0.26 A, 23.3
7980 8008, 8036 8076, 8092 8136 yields -0.12 A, 23.2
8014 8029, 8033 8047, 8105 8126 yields 0.17 A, 23.5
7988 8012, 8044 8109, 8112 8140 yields 0.61 A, 23.4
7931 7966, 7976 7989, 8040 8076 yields -0.53 A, 22.7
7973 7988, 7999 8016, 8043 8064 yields 0.23 A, 23.4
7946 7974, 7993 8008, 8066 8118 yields 0.45 A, 23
